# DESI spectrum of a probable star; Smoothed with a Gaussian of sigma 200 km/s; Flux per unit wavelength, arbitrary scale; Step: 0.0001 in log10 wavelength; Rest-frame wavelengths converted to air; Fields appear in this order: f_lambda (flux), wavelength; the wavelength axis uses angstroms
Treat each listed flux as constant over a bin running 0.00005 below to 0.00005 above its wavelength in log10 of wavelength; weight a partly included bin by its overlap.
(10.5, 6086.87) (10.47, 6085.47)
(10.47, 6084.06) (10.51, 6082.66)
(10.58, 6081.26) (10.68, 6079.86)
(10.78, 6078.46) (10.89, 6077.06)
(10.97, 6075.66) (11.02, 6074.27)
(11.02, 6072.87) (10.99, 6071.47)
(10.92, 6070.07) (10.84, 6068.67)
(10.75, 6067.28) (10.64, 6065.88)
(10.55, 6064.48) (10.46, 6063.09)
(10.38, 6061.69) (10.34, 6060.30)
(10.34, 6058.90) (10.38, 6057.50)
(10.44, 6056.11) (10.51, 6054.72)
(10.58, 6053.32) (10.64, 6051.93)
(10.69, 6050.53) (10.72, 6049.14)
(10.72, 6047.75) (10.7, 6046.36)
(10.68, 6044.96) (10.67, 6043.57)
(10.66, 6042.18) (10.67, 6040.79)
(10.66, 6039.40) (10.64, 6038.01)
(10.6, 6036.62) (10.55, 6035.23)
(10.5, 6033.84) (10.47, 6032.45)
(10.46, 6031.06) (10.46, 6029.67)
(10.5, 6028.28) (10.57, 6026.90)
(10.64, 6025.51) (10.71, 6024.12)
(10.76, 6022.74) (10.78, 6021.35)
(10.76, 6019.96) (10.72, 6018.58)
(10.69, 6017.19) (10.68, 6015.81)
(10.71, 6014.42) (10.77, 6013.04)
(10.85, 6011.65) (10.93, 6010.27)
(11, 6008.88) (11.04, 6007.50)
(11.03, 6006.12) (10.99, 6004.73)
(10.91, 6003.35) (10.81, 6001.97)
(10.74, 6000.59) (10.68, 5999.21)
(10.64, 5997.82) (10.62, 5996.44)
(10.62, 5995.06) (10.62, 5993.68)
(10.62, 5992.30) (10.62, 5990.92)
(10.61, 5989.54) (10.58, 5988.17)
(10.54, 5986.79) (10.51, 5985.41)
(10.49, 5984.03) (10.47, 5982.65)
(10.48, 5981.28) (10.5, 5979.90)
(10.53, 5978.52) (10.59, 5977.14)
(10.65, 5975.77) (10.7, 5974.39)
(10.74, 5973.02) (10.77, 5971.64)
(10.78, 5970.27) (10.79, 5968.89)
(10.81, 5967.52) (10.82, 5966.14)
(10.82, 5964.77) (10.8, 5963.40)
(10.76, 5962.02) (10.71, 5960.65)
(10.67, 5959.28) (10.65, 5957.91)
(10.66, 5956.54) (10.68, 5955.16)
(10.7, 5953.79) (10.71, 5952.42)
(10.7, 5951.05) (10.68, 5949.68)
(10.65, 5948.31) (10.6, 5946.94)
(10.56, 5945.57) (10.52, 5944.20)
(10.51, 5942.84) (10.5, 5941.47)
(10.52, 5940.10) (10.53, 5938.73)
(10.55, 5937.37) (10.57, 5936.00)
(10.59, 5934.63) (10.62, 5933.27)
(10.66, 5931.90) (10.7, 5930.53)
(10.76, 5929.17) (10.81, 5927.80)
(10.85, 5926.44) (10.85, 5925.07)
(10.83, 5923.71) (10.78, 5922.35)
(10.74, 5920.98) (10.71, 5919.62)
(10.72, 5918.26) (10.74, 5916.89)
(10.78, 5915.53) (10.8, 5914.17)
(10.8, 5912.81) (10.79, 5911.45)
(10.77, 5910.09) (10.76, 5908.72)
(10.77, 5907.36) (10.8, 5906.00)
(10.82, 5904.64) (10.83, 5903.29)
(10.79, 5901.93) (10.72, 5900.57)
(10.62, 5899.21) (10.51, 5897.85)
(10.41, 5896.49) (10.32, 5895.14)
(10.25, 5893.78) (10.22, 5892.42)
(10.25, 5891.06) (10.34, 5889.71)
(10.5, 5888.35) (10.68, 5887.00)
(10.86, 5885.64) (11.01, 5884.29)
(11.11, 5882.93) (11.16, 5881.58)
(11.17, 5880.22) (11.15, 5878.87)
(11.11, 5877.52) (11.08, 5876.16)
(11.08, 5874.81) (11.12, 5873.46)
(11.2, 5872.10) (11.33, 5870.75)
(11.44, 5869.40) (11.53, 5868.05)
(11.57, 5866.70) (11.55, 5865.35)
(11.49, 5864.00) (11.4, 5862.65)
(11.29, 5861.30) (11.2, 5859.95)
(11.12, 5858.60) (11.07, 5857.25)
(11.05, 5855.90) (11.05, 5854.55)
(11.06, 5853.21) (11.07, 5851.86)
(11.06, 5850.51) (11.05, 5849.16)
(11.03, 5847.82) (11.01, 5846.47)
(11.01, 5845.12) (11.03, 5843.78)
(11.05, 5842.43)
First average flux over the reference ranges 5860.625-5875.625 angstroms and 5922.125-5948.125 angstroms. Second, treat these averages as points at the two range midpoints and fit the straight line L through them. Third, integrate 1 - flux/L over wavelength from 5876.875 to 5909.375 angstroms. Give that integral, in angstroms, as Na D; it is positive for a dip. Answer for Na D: 1.1 angstroms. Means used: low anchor 11.4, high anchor 10.6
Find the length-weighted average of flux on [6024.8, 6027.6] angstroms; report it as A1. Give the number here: 10.6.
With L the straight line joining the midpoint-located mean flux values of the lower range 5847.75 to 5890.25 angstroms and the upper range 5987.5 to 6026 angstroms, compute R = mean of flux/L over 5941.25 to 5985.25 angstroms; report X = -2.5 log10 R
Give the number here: 0.02 mag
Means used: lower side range 11.1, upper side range 10.8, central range 10.7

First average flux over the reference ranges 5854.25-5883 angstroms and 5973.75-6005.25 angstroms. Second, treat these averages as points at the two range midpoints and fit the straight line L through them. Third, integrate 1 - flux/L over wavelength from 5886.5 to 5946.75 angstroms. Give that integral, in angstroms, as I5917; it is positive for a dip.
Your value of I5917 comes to 2.0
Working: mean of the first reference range 11.2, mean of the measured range 10.6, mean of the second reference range 10.6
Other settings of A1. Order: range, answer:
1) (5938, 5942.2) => 10.5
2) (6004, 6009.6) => 11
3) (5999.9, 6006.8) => 10.9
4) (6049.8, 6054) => 10.6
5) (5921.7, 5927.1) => 10.8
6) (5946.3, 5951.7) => 10.7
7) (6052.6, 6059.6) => 10.4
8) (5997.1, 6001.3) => 10.7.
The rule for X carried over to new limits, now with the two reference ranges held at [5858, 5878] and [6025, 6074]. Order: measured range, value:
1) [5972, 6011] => 0.01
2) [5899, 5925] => 0.04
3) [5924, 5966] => 0.03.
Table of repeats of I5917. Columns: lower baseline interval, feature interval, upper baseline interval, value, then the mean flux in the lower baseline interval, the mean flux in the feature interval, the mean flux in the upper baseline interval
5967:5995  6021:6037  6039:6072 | 0.06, 10.6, 10.6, 10.6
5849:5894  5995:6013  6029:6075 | -0.17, 11.1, 10.8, 10.6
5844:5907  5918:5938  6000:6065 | 0.27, 11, 10.7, 10.7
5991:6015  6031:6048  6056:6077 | 0.18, 10.8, 10.6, 10.7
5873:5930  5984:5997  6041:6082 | 0.15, 10.8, 10.6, 10.7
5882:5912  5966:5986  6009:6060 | 0.00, 10.6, 10.6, 10.6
